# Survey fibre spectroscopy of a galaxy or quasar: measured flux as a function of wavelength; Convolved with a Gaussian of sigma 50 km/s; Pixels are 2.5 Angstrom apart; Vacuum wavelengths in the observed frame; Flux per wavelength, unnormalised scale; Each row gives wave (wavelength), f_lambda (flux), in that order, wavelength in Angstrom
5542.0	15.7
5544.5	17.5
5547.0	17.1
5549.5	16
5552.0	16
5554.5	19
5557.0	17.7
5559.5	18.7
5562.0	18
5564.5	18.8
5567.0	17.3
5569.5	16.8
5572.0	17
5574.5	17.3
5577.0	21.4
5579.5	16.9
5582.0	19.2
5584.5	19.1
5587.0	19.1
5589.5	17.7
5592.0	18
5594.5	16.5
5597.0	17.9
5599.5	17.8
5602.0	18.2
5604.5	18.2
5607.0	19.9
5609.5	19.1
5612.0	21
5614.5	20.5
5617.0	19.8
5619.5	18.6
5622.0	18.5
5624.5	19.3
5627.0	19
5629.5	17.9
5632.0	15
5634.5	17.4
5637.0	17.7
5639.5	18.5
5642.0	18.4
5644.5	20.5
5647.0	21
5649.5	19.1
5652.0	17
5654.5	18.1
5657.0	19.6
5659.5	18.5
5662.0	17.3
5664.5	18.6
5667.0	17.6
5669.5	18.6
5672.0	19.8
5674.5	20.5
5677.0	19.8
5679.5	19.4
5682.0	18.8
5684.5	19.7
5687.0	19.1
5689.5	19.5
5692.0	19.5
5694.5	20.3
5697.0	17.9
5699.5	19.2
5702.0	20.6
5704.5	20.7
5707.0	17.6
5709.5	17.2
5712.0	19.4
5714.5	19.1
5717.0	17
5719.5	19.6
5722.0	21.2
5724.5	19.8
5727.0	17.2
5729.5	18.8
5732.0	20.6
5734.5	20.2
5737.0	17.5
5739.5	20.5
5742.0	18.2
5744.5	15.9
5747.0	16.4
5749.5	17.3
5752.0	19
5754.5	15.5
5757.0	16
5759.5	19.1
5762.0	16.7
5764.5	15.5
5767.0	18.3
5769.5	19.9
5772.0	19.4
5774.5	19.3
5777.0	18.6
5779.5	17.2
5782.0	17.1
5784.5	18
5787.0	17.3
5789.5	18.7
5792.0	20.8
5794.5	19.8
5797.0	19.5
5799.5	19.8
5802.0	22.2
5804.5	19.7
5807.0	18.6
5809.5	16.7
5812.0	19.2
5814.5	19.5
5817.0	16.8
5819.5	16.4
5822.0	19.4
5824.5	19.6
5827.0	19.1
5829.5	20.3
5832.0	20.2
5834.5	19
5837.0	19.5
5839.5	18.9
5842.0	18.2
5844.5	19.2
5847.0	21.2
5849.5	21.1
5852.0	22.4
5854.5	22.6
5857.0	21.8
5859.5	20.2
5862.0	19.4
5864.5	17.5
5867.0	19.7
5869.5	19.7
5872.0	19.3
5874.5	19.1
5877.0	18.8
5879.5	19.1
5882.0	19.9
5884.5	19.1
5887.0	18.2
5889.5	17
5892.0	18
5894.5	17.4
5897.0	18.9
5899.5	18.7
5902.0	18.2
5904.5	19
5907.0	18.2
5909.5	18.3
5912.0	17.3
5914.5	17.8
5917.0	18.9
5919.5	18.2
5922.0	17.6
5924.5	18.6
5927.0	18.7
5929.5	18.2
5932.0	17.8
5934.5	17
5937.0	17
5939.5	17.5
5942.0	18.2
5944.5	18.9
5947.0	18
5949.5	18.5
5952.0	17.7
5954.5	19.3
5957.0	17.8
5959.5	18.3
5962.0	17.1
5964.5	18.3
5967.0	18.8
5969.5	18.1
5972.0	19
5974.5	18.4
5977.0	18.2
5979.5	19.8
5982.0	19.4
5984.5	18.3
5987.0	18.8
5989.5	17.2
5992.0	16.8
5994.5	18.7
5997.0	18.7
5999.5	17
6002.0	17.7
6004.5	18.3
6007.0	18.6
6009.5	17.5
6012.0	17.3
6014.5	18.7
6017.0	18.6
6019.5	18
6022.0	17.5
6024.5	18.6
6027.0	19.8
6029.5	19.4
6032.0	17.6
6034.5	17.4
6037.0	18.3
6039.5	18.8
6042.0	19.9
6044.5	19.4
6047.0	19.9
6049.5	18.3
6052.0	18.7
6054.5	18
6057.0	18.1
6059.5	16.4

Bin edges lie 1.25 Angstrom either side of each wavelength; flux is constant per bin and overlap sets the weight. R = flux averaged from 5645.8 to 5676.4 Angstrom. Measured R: 18.8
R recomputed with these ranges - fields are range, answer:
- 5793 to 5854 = 19.5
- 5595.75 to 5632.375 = 18.8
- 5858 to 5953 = 18.4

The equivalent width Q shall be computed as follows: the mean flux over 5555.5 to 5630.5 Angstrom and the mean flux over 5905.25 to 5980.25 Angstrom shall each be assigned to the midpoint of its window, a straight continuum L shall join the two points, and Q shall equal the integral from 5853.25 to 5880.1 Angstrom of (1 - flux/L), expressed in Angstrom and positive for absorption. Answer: -2.2 Angstrom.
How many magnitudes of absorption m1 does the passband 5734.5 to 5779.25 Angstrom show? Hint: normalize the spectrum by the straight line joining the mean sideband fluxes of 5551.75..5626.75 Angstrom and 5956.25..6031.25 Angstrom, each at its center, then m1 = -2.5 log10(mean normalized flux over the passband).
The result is 0.03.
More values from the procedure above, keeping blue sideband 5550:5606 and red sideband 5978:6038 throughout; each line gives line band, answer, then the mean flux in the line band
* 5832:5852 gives -0.09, 19.8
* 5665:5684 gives -0.07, 19.2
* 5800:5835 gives -0.05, 19.1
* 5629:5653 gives -0.01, 18.3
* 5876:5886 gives -0.06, 19.2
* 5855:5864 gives -0.13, 20.4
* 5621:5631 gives -0.03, 18.6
